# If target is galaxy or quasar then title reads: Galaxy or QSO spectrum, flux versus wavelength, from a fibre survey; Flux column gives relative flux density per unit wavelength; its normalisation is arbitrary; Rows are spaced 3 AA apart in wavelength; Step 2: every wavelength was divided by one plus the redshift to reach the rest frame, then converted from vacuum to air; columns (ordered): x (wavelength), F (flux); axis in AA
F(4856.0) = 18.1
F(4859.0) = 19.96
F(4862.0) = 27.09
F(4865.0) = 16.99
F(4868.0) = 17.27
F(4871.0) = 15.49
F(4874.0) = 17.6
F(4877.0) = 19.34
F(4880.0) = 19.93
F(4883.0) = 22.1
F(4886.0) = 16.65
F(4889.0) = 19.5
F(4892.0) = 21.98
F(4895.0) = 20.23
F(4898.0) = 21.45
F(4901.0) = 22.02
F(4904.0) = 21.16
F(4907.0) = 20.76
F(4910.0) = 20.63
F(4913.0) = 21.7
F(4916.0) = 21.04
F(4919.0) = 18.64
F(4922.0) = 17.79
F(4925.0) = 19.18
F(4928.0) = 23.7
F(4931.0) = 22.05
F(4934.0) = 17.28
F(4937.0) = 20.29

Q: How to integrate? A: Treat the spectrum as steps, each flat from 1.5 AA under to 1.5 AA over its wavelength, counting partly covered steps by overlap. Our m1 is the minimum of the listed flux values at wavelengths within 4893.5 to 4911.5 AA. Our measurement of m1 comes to 20.23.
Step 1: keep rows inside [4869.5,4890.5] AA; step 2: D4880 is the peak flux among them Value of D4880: 22.1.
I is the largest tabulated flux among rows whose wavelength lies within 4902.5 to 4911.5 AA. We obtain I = 21.16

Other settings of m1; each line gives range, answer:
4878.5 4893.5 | 16.65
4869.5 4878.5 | 15.49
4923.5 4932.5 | 19.18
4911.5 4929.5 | 17.79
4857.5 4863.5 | 19.96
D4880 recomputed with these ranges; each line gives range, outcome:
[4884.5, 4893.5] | 21.98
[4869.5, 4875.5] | 17.6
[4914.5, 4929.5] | 23.7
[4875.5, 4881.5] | 19.93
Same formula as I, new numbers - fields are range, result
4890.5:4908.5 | 22.02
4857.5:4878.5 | 27.09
